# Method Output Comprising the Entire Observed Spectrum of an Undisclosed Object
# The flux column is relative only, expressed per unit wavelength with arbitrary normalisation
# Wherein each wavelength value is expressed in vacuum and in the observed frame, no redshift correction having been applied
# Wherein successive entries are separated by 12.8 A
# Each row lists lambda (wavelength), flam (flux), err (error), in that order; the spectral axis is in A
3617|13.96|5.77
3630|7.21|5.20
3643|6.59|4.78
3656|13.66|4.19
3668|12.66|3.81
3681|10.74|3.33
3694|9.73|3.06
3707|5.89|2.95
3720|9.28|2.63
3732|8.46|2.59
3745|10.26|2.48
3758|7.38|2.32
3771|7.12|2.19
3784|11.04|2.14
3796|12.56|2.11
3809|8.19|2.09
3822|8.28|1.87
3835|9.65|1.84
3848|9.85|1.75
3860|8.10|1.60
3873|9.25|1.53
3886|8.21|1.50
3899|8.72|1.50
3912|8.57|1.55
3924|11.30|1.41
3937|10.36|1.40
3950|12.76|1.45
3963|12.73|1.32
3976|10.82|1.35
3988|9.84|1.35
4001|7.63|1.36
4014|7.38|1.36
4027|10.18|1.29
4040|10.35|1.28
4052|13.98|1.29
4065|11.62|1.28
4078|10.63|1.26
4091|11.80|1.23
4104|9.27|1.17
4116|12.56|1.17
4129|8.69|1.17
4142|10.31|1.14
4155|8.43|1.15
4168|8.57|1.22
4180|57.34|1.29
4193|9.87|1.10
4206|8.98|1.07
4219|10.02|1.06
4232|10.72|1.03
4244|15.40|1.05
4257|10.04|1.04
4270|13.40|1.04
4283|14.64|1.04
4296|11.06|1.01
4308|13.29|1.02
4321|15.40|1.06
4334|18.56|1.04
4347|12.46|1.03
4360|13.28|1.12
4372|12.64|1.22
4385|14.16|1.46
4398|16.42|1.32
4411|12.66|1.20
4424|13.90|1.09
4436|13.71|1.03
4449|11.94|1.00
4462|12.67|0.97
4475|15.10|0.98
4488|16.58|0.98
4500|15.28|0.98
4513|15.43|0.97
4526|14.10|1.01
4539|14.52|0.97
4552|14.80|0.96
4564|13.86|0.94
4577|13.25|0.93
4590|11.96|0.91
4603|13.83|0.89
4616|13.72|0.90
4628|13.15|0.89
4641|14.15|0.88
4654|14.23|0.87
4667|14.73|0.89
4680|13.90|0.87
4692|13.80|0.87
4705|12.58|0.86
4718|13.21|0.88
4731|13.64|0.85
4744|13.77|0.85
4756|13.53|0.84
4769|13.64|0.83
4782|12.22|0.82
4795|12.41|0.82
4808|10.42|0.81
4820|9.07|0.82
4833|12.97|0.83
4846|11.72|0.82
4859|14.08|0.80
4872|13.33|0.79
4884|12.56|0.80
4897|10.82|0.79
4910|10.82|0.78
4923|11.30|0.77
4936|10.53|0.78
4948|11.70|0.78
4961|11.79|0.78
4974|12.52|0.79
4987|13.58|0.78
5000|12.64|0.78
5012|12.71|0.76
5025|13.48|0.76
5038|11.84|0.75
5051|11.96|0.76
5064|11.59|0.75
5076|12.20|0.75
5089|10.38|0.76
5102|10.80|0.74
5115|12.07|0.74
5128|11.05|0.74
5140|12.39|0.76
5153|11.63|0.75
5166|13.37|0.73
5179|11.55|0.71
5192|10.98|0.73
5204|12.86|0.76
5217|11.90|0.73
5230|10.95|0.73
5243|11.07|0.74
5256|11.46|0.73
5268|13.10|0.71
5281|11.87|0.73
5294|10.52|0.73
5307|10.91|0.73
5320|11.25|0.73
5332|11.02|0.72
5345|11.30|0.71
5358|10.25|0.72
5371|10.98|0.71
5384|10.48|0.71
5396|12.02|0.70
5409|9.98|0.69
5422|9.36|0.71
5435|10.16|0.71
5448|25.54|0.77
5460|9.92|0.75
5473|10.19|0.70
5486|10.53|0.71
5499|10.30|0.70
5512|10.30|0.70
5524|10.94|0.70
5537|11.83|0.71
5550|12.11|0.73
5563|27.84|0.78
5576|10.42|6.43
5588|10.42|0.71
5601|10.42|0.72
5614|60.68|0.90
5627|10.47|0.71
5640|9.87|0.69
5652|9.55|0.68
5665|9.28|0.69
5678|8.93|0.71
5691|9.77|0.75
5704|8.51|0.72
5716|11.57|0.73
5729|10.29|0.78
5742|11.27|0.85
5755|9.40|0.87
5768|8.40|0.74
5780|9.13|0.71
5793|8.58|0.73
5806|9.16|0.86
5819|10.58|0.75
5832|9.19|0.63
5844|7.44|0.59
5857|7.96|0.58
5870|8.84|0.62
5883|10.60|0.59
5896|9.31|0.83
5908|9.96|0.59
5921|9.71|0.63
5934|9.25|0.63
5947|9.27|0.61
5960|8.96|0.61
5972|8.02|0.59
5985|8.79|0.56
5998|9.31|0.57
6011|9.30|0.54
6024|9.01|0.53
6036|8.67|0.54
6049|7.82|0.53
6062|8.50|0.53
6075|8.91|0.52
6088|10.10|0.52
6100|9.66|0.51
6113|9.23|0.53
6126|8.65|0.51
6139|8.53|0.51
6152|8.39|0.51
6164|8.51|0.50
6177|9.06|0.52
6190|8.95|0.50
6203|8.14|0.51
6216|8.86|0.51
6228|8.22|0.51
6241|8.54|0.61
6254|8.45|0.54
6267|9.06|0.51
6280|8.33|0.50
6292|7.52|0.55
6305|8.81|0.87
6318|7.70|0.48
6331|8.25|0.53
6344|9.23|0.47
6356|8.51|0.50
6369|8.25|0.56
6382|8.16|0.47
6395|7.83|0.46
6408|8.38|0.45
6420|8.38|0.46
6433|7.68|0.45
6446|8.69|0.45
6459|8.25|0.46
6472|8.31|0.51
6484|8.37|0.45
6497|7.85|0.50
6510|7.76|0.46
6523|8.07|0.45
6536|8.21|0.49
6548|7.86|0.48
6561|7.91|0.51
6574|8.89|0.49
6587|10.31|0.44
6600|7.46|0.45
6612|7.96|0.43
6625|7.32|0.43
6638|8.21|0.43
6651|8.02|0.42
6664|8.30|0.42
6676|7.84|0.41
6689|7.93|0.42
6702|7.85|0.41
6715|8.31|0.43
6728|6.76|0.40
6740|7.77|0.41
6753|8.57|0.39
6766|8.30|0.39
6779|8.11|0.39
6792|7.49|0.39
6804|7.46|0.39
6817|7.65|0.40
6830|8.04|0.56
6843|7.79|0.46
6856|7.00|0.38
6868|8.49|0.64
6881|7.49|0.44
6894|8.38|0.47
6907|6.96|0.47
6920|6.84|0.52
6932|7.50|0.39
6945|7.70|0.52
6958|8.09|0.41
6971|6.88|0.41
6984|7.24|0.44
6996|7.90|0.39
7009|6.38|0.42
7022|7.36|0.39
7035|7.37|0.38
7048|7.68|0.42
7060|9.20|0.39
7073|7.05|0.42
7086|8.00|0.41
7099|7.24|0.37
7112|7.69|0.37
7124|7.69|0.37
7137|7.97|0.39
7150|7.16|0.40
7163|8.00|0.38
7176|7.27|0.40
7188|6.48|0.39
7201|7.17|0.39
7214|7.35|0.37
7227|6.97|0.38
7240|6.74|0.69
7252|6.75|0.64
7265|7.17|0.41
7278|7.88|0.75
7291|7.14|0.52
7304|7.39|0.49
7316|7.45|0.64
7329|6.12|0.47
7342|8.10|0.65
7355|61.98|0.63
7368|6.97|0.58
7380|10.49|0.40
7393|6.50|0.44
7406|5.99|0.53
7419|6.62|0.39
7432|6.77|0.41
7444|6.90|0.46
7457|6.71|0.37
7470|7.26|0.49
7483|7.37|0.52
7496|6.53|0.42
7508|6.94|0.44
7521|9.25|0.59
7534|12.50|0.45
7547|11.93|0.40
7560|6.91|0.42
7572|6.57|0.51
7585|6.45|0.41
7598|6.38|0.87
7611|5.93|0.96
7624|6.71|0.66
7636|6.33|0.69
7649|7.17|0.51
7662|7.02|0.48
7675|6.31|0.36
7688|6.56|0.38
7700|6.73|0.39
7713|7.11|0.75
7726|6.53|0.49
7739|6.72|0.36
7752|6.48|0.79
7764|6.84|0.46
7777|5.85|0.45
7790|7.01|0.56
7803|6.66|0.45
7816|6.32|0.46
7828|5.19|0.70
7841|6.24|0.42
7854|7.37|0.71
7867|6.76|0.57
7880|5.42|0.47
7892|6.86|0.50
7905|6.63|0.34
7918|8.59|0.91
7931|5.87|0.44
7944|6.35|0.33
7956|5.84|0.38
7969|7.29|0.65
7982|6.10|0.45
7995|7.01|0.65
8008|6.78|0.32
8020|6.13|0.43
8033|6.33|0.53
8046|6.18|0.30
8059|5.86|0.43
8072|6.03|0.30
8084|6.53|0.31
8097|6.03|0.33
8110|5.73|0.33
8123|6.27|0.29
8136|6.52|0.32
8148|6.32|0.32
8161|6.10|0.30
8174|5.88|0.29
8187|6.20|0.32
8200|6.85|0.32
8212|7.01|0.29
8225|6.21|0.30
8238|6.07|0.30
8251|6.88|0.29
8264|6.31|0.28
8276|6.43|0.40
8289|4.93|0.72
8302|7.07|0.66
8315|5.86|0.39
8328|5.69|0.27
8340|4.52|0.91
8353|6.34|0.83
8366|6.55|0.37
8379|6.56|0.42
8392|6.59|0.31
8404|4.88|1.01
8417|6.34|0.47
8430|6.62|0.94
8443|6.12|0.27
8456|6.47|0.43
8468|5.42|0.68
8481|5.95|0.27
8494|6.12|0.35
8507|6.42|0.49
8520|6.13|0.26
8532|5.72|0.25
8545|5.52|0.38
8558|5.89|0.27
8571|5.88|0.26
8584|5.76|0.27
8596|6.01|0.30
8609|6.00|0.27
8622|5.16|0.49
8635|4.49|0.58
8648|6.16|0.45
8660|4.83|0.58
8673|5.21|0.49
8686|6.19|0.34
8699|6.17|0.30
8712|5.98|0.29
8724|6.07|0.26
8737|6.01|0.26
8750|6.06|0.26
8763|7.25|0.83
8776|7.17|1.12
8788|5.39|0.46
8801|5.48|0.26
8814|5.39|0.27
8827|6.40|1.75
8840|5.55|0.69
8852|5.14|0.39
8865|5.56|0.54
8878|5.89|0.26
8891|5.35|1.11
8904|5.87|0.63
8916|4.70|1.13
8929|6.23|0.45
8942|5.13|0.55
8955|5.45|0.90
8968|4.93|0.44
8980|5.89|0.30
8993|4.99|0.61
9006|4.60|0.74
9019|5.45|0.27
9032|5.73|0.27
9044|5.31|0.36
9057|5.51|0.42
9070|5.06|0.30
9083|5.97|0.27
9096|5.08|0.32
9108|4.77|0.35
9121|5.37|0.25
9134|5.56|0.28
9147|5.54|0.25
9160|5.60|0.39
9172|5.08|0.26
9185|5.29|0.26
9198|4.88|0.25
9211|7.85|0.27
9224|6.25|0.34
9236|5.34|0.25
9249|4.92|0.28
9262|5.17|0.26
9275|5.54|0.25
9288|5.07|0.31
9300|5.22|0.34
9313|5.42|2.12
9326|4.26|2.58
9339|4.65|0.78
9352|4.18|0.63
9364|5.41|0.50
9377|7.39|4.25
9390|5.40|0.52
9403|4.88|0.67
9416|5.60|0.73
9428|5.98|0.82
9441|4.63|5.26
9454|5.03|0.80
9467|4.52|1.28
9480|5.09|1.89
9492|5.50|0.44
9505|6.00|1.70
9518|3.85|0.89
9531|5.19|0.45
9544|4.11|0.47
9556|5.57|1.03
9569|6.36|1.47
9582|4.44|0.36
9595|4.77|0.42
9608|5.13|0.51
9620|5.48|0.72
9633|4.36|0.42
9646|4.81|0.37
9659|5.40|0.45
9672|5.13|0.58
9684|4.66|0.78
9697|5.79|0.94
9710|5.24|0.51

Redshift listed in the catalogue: 0.12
